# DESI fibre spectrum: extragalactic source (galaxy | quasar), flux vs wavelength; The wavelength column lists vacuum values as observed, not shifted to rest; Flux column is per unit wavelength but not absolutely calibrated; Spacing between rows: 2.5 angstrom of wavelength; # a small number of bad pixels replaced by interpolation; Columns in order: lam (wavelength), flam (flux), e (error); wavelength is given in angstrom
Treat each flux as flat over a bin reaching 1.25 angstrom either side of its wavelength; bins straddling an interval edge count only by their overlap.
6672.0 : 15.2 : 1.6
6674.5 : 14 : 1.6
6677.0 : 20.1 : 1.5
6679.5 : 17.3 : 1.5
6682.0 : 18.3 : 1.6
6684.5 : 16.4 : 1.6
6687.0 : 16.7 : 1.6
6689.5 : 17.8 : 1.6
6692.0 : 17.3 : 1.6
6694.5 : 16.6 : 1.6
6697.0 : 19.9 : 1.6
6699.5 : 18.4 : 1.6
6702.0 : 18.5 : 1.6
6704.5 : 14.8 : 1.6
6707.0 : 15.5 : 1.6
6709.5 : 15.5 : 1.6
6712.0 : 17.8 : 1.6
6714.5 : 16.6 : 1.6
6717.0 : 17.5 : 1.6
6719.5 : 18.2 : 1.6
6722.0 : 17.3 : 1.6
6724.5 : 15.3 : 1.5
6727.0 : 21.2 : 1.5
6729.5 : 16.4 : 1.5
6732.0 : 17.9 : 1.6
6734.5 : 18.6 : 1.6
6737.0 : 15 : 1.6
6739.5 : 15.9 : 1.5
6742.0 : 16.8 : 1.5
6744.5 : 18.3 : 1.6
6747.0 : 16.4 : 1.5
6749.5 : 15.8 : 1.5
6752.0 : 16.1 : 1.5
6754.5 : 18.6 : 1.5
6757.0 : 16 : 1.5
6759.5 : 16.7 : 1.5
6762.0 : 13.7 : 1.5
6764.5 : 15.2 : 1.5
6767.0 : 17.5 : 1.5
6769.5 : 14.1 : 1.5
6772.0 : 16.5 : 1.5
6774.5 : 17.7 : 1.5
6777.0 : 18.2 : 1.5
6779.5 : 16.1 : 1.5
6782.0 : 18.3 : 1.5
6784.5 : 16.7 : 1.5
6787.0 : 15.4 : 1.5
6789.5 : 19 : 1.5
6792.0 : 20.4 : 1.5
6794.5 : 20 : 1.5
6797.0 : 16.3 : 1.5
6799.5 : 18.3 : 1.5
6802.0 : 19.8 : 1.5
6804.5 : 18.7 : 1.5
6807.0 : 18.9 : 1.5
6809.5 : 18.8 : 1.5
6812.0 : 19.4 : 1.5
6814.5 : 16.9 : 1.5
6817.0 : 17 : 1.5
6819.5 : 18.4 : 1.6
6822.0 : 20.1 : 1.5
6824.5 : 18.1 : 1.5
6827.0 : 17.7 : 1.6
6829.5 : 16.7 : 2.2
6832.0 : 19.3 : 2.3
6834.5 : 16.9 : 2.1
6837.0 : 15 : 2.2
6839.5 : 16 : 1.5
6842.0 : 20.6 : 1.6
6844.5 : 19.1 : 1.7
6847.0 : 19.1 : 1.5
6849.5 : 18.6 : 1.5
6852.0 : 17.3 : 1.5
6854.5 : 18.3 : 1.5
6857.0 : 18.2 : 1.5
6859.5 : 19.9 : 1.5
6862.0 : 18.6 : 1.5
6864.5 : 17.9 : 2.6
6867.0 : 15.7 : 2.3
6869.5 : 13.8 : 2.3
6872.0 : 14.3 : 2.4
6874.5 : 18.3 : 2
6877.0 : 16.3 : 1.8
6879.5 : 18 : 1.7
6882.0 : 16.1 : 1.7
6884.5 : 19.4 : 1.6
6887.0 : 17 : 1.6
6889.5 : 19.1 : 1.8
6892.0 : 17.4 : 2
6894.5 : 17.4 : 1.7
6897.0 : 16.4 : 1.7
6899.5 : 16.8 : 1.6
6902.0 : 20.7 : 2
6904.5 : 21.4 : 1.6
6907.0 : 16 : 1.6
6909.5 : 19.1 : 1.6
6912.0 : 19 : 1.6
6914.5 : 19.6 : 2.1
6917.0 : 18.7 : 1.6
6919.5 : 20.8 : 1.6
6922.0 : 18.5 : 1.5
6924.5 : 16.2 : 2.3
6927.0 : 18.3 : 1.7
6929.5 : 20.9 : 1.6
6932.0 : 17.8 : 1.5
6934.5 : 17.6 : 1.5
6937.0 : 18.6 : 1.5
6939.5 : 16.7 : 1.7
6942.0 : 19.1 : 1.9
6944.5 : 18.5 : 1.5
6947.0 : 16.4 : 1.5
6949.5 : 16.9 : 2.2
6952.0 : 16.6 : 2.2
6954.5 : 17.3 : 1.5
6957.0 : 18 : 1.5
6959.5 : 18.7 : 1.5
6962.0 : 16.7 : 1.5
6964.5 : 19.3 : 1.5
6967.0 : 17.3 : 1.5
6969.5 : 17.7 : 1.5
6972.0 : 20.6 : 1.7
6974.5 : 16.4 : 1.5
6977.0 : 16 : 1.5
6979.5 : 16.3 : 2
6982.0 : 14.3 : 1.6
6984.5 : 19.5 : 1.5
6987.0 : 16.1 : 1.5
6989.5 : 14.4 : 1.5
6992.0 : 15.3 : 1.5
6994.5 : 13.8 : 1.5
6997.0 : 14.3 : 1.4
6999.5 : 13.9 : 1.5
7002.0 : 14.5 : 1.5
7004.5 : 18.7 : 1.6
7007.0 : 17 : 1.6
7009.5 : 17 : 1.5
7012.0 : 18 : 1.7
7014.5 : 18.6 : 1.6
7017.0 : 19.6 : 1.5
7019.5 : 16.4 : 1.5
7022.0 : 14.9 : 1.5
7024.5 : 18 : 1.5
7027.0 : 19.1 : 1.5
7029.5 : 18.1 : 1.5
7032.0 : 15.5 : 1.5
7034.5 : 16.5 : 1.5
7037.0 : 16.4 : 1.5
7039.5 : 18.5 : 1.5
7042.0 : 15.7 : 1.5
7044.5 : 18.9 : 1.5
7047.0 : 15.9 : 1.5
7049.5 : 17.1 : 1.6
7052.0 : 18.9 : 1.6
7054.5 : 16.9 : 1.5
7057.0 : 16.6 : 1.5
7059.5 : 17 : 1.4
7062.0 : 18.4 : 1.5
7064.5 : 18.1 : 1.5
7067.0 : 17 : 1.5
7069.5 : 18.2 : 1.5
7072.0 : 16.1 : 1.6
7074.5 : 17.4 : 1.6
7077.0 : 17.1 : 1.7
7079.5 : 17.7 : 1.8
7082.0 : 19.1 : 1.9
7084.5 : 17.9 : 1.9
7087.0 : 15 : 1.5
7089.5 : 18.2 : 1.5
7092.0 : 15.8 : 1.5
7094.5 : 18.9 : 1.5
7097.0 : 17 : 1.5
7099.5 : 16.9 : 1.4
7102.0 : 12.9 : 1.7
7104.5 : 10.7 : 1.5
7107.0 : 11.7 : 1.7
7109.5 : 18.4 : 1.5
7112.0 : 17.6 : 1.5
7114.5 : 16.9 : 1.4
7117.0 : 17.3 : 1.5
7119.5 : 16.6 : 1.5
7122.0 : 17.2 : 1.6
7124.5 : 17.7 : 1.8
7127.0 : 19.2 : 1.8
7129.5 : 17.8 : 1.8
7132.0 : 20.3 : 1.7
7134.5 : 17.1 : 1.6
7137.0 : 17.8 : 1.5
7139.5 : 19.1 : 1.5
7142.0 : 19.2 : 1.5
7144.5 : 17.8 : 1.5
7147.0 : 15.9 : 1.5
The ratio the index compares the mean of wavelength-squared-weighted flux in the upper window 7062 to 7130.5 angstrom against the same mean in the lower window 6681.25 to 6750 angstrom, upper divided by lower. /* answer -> 1.10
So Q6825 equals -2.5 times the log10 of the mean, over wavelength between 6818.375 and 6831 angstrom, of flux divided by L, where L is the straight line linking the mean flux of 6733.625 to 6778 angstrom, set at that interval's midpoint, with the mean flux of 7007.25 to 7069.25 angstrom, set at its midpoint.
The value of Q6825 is -0.09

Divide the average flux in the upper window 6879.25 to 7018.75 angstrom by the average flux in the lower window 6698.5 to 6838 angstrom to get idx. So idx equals 1.01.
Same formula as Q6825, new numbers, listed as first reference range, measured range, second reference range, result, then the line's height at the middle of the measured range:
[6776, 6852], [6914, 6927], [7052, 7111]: -0.07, 17.6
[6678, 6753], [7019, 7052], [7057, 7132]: -0.01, 17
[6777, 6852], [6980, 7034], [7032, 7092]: 0.06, 17.4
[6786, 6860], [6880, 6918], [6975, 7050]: -0.04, 17.6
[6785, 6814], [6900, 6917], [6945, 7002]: -0.11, 17.3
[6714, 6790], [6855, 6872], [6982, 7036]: -0.03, 16.7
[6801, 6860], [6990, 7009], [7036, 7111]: 0.12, 17.3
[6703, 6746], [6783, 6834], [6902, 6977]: -0.05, 17.5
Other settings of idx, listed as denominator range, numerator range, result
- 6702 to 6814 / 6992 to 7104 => 0.98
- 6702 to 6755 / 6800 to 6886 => 1.05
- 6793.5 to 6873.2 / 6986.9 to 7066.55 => 0.94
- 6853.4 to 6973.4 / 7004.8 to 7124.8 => 0.95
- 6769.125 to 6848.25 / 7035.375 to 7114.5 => 0.94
